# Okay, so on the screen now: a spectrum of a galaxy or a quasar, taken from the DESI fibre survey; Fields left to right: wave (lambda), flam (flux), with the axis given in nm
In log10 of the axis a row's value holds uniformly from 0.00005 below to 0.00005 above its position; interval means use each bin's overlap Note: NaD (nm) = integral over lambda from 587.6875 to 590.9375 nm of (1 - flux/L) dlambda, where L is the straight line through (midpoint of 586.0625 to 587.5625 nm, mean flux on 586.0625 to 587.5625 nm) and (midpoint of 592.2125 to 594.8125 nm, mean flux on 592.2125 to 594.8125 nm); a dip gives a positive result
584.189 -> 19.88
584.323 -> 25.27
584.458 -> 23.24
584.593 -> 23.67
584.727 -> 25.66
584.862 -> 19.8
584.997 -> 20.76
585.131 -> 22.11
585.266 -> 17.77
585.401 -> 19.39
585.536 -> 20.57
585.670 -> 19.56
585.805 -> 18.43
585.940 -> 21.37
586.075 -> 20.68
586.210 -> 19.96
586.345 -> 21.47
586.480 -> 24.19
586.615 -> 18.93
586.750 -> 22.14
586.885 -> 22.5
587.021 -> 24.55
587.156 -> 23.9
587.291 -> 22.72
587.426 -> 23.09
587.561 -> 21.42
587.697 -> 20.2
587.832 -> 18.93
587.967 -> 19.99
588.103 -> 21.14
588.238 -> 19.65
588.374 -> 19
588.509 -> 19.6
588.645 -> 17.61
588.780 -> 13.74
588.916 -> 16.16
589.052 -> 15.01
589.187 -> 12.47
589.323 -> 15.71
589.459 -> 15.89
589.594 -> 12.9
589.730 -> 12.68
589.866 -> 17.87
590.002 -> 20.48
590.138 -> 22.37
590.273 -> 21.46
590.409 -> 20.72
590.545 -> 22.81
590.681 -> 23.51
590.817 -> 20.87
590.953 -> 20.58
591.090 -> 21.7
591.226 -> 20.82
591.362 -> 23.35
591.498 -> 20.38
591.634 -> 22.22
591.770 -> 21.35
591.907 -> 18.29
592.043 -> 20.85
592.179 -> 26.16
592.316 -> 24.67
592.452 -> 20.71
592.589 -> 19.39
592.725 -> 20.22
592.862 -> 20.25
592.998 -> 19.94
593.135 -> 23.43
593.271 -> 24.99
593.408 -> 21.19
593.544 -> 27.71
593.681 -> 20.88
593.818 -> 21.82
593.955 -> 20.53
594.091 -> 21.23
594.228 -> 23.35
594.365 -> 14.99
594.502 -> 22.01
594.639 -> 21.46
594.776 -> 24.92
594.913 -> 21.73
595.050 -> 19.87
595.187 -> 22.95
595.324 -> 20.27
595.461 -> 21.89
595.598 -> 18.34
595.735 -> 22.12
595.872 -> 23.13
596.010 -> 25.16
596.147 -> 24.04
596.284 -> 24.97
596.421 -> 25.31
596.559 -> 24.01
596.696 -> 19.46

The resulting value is 0.54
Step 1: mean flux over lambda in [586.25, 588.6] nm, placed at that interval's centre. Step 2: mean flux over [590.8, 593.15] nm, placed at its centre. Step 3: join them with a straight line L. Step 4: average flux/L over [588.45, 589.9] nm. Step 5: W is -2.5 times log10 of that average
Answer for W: 0.36 mag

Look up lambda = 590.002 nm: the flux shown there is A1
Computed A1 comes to 20.48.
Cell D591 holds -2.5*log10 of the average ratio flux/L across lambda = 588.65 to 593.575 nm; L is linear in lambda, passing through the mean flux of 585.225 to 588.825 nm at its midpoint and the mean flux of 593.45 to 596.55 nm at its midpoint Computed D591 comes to 0.08 mag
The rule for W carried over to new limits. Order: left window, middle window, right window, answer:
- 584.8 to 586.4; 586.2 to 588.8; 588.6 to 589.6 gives -0.20 mag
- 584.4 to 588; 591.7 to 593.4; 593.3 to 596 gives 0.00 mag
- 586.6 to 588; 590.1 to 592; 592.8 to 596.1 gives 0.02 mag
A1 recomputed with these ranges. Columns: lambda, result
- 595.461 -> 21.89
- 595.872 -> 23.13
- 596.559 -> 24.01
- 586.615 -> 18.93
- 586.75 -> 22.14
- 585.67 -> 19.56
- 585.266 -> 17.77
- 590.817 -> 20.87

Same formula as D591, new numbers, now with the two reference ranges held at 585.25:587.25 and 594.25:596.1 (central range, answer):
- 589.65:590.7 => 0.07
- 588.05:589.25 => 0.23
